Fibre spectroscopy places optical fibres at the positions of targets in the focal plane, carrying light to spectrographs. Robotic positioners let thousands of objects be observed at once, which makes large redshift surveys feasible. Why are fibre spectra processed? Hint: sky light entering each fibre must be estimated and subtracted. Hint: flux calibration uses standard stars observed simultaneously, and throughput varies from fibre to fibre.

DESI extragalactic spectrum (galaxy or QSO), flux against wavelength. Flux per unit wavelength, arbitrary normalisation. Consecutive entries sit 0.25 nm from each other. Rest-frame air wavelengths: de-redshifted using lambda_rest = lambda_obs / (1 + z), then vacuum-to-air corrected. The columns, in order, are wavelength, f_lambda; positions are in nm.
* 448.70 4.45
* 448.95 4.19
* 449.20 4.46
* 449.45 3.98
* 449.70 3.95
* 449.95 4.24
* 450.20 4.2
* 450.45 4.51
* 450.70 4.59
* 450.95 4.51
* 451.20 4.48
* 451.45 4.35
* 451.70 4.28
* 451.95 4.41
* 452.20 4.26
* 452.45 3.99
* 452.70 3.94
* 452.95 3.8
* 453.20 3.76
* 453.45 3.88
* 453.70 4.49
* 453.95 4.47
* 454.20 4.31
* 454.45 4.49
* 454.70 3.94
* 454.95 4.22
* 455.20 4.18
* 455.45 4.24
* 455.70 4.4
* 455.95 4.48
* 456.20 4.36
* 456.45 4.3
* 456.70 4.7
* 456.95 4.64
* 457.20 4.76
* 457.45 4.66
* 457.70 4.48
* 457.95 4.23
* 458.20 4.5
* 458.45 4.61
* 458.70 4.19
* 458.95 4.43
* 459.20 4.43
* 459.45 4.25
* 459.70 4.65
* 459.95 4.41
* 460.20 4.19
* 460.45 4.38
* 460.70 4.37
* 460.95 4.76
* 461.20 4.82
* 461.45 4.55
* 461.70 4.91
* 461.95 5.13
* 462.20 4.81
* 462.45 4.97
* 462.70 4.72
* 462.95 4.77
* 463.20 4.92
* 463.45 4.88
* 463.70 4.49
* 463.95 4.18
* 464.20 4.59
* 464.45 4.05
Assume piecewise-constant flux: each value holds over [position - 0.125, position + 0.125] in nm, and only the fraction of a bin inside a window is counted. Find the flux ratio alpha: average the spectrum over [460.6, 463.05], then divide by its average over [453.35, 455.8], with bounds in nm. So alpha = 1.1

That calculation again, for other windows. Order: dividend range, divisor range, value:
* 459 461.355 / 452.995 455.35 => 1.07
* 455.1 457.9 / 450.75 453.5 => 1.07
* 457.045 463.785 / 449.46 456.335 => 1.08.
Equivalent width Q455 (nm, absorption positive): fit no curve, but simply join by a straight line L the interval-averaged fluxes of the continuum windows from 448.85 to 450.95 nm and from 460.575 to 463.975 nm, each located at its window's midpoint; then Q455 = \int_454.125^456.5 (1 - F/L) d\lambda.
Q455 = 0.10 nm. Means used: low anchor 4.28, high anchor 4.75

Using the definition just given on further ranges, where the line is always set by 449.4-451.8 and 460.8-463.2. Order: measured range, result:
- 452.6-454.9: 0.173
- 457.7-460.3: 0.165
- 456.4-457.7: -0.003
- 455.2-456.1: 0.039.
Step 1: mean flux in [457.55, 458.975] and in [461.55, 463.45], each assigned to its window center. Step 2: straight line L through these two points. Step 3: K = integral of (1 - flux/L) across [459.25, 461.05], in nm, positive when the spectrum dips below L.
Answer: 0.08 nm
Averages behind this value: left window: 4.41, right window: 4.88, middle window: 4.43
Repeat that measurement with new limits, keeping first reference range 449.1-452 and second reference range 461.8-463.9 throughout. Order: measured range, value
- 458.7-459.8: 0.06 nm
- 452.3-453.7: 0.15 nm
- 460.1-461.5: 0.06 nm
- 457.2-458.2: 0.02 nm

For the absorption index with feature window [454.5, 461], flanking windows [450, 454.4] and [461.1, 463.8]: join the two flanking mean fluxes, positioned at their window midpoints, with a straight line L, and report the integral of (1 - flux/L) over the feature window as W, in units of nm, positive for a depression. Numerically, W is 0.21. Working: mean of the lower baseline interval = 4.25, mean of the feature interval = 4.41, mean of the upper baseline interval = 4.82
